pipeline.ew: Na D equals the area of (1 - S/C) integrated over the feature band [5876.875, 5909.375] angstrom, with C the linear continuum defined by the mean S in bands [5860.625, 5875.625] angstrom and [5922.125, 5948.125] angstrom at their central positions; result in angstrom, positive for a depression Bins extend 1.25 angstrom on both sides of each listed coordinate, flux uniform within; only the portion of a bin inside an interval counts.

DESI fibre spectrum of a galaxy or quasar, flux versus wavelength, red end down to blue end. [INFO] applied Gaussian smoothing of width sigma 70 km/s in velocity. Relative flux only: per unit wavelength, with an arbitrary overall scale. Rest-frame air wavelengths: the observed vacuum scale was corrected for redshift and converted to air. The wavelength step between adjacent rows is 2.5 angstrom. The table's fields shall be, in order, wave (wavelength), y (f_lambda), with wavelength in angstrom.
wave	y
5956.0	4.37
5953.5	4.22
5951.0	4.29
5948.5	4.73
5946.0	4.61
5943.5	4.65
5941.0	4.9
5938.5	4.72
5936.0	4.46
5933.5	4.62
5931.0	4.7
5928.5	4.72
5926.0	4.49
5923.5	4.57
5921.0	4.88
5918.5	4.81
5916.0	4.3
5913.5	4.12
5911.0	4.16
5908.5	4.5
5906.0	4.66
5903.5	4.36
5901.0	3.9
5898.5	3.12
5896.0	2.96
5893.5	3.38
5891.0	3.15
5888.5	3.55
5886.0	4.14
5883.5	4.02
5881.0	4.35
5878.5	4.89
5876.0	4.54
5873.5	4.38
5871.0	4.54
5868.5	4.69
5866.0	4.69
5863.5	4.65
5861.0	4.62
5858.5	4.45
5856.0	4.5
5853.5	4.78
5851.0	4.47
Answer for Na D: 4.9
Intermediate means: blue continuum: 4.59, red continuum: 4.65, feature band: 3.92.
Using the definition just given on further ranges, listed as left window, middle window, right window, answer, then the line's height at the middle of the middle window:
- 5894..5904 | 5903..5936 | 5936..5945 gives -3.55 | 4.1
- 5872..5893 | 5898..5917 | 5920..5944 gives 0.93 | 4.39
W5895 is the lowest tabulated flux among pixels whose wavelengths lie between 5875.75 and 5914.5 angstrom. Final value 2.96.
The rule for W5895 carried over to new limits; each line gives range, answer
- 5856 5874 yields 4.38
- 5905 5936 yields 4.12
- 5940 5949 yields 4.61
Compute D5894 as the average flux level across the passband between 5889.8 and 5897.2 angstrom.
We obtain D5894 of 3.16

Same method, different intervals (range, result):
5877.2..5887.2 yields 4.35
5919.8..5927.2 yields 4.65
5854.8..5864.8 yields 4.56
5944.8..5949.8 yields 4.67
